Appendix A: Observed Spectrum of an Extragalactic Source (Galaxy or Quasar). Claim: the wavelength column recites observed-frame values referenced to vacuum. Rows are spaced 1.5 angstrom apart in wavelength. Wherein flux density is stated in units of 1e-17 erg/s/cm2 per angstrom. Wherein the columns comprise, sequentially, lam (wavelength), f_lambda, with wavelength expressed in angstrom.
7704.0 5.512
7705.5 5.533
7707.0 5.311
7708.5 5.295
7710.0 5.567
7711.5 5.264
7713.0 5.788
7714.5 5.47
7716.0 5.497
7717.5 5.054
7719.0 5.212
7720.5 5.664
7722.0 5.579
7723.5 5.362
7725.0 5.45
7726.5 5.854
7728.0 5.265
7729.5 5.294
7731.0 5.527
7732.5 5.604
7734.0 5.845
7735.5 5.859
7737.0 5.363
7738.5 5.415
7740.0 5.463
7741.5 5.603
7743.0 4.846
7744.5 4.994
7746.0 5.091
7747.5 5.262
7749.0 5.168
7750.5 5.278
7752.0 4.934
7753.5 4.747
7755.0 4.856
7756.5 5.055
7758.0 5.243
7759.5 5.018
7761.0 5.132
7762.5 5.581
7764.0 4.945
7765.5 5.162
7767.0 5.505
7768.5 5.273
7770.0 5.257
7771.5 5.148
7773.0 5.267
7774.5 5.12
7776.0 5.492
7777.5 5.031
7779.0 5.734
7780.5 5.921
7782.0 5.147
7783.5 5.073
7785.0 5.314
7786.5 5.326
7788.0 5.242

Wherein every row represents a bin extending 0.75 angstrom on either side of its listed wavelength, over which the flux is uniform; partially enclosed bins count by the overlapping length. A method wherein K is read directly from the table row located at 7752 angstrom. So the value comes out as 4.934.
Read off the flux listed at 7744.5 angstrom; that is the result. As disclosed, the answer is 4.994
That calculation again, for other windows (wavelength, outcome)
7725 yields 5.45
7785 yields 5.314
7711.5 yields 5.264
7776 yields 5.492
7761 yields 5.132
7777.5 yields 5.031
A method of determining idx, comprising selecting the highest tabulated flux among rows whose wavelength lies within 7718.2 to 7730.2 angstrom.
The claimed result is 5.854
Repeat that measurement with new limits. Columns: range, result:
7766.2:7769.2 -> 5.505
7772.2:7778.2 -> 5.492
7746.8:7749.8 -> 5.262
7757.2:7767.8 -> 5.581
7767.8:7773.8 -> 5.273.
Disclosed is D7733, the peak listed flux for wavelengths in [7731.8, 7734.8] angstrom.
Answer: 5.845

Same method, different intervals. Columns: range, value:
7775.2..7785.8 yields 5.921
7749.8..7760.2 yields 5.278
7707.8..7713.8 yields 5.788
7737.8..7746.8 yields 5.603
